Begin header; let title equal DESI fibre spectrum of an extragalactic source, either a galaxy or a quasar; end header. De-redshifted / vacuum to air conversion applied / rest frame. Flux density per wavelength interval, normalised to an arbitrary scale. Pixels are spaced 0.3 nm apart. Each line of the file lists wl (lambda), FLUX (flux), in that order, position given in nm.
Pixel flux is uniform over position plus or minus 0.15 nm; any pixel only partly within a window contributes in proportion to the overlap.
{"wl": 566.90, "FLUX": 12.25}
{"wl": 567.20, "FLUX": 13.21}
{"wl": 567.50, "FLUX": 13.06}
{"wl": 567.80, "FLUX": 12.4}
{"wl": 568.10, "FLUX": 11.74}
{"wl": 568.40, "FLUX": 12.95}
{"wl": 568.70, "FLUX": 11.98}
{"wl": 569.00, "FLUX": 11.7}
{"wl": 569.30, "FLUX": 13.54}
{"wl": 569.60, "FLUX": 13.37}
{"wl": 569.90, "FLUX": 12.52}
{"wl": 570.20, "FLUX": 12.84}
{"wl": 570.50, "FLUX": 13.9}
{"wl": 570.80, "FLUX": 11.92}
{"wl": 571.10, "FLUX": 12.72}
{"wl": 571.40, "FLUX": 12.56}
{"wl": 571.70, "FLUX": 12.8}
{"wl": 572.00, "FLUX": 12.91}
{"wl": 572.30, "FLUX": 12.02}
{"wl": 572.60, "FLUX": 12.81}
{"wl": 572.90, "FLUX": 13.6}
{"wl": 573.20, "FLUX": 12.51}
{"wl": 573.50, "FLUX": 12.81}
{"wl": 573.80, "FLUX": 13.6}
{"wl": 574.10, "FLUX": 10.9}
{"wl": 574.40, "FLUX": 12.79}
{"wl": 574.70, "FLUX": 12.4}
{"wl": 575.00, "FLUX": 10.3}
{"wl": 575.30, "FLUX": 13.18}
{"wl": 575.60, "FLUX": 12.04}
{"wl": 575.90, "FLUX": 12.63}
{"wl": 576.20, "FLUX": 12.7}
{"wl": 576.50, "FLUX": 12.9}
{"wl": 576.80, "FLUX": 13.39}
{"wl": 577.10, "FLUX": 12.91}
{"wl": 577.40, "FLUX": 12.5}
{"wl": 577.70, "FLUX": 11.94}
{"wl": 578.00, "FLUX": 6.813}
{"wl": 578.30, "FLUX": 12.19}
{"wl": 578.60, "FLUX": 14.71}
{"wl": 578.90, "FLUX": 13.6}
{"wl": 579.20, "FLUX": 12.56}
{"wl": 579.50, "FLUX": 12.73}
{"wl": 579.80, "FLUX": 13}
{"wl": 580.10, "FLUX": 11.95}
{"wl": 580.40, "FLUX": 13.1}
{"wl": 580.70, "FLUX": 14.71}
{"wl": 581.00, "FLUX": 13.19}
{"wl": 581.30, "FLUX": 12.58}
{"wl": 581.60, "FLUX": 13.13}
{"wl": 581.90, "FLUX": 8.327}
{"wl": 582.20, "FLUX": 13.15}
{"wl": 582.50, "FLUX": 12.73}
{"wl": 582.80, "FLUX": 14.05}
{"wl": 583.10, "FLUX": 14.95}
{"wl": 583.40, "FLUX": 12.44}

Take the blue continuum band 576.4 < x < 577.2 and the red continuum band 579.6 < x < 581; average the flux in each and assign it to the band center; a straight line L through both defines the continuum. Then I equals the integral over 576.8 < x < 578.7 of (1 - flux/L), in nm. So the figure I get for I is 0.18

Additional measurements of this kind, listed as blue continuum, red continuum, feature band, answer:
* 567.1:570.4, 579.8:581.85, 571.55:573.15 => -0.009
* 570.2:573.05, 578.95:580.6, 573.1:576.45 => 0.114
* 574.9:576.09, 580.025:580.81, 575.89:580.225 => 0.103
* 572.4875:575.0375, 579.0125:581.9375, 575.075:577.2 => -0.027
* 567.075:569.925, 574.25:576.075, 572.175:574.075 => -0.064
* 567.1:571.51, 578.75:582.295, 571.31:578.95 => 0.150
